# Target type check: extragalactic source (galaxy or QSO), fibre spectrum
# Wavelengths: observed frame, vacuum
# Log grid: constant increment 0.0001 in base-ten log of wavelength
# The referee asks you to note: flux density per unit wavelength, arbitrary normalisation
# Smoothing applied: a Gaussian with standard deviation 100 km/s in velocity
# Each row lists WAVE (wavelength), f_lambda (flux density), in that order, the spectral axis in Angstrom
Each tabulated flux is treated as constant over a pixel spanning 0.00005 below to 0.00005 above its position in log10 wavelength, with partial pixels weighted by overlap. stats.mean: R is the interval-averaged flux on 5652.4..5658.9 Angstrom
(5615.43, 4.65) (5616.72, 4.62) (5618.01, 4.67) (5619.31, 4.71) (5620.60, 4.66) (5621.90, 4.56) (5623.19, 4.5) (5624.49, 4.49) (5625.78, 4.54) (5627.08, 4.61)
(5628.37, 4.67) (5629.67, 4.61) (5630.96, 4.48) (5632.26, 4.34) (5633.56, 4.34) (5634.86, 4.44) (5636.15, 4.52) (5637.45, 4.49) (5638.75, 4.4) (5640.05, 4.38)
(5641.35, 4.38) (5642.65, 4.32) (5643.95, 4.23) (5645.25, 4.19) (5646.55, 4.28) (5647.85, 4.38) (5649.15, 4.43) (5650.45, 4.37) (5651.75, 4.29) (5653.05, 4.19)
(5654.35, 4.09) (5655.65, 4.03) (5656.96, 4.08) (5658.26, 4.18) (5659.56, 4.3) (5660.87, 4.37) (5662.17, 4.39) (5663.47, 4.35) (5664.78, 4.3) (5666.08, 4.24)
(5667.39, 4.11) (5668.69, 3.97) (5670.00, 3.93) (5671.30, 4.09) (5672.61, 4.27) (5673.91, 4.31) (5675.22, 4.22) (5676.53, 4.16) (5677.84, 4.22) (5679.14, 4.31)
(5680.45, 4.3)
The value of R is 4.11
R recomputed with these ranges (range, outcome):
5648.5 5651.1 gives 4.4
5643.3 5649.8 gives 4.3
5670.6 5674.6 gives 4.22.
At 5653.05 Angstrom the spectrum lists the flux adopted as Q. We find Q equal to 4.19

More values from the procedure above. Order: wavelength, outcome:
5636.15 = 4.52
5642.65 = 4.32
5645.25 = 4.19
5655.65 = 4.03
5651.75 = 4.29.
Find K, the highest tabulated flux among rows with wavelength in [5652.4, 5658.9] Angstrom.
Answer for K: 4.19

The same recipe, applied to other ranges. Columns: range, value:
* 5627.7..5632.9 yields 4.67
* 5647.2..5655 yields 4.43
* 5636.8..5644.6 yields 4.49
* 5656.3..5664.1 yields 4.39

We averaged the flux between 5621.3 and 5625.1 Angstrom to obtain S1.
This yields 4.52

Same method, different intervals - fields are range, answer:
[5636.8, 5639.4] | 4.44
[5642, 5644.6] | 4.27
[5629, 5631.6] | 4.55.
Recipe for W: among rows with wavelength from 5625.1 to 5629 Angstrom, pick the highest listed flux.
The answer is 4.67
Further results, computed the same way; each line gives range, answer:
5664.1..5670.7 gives 4.3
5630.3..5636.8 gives 4.52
